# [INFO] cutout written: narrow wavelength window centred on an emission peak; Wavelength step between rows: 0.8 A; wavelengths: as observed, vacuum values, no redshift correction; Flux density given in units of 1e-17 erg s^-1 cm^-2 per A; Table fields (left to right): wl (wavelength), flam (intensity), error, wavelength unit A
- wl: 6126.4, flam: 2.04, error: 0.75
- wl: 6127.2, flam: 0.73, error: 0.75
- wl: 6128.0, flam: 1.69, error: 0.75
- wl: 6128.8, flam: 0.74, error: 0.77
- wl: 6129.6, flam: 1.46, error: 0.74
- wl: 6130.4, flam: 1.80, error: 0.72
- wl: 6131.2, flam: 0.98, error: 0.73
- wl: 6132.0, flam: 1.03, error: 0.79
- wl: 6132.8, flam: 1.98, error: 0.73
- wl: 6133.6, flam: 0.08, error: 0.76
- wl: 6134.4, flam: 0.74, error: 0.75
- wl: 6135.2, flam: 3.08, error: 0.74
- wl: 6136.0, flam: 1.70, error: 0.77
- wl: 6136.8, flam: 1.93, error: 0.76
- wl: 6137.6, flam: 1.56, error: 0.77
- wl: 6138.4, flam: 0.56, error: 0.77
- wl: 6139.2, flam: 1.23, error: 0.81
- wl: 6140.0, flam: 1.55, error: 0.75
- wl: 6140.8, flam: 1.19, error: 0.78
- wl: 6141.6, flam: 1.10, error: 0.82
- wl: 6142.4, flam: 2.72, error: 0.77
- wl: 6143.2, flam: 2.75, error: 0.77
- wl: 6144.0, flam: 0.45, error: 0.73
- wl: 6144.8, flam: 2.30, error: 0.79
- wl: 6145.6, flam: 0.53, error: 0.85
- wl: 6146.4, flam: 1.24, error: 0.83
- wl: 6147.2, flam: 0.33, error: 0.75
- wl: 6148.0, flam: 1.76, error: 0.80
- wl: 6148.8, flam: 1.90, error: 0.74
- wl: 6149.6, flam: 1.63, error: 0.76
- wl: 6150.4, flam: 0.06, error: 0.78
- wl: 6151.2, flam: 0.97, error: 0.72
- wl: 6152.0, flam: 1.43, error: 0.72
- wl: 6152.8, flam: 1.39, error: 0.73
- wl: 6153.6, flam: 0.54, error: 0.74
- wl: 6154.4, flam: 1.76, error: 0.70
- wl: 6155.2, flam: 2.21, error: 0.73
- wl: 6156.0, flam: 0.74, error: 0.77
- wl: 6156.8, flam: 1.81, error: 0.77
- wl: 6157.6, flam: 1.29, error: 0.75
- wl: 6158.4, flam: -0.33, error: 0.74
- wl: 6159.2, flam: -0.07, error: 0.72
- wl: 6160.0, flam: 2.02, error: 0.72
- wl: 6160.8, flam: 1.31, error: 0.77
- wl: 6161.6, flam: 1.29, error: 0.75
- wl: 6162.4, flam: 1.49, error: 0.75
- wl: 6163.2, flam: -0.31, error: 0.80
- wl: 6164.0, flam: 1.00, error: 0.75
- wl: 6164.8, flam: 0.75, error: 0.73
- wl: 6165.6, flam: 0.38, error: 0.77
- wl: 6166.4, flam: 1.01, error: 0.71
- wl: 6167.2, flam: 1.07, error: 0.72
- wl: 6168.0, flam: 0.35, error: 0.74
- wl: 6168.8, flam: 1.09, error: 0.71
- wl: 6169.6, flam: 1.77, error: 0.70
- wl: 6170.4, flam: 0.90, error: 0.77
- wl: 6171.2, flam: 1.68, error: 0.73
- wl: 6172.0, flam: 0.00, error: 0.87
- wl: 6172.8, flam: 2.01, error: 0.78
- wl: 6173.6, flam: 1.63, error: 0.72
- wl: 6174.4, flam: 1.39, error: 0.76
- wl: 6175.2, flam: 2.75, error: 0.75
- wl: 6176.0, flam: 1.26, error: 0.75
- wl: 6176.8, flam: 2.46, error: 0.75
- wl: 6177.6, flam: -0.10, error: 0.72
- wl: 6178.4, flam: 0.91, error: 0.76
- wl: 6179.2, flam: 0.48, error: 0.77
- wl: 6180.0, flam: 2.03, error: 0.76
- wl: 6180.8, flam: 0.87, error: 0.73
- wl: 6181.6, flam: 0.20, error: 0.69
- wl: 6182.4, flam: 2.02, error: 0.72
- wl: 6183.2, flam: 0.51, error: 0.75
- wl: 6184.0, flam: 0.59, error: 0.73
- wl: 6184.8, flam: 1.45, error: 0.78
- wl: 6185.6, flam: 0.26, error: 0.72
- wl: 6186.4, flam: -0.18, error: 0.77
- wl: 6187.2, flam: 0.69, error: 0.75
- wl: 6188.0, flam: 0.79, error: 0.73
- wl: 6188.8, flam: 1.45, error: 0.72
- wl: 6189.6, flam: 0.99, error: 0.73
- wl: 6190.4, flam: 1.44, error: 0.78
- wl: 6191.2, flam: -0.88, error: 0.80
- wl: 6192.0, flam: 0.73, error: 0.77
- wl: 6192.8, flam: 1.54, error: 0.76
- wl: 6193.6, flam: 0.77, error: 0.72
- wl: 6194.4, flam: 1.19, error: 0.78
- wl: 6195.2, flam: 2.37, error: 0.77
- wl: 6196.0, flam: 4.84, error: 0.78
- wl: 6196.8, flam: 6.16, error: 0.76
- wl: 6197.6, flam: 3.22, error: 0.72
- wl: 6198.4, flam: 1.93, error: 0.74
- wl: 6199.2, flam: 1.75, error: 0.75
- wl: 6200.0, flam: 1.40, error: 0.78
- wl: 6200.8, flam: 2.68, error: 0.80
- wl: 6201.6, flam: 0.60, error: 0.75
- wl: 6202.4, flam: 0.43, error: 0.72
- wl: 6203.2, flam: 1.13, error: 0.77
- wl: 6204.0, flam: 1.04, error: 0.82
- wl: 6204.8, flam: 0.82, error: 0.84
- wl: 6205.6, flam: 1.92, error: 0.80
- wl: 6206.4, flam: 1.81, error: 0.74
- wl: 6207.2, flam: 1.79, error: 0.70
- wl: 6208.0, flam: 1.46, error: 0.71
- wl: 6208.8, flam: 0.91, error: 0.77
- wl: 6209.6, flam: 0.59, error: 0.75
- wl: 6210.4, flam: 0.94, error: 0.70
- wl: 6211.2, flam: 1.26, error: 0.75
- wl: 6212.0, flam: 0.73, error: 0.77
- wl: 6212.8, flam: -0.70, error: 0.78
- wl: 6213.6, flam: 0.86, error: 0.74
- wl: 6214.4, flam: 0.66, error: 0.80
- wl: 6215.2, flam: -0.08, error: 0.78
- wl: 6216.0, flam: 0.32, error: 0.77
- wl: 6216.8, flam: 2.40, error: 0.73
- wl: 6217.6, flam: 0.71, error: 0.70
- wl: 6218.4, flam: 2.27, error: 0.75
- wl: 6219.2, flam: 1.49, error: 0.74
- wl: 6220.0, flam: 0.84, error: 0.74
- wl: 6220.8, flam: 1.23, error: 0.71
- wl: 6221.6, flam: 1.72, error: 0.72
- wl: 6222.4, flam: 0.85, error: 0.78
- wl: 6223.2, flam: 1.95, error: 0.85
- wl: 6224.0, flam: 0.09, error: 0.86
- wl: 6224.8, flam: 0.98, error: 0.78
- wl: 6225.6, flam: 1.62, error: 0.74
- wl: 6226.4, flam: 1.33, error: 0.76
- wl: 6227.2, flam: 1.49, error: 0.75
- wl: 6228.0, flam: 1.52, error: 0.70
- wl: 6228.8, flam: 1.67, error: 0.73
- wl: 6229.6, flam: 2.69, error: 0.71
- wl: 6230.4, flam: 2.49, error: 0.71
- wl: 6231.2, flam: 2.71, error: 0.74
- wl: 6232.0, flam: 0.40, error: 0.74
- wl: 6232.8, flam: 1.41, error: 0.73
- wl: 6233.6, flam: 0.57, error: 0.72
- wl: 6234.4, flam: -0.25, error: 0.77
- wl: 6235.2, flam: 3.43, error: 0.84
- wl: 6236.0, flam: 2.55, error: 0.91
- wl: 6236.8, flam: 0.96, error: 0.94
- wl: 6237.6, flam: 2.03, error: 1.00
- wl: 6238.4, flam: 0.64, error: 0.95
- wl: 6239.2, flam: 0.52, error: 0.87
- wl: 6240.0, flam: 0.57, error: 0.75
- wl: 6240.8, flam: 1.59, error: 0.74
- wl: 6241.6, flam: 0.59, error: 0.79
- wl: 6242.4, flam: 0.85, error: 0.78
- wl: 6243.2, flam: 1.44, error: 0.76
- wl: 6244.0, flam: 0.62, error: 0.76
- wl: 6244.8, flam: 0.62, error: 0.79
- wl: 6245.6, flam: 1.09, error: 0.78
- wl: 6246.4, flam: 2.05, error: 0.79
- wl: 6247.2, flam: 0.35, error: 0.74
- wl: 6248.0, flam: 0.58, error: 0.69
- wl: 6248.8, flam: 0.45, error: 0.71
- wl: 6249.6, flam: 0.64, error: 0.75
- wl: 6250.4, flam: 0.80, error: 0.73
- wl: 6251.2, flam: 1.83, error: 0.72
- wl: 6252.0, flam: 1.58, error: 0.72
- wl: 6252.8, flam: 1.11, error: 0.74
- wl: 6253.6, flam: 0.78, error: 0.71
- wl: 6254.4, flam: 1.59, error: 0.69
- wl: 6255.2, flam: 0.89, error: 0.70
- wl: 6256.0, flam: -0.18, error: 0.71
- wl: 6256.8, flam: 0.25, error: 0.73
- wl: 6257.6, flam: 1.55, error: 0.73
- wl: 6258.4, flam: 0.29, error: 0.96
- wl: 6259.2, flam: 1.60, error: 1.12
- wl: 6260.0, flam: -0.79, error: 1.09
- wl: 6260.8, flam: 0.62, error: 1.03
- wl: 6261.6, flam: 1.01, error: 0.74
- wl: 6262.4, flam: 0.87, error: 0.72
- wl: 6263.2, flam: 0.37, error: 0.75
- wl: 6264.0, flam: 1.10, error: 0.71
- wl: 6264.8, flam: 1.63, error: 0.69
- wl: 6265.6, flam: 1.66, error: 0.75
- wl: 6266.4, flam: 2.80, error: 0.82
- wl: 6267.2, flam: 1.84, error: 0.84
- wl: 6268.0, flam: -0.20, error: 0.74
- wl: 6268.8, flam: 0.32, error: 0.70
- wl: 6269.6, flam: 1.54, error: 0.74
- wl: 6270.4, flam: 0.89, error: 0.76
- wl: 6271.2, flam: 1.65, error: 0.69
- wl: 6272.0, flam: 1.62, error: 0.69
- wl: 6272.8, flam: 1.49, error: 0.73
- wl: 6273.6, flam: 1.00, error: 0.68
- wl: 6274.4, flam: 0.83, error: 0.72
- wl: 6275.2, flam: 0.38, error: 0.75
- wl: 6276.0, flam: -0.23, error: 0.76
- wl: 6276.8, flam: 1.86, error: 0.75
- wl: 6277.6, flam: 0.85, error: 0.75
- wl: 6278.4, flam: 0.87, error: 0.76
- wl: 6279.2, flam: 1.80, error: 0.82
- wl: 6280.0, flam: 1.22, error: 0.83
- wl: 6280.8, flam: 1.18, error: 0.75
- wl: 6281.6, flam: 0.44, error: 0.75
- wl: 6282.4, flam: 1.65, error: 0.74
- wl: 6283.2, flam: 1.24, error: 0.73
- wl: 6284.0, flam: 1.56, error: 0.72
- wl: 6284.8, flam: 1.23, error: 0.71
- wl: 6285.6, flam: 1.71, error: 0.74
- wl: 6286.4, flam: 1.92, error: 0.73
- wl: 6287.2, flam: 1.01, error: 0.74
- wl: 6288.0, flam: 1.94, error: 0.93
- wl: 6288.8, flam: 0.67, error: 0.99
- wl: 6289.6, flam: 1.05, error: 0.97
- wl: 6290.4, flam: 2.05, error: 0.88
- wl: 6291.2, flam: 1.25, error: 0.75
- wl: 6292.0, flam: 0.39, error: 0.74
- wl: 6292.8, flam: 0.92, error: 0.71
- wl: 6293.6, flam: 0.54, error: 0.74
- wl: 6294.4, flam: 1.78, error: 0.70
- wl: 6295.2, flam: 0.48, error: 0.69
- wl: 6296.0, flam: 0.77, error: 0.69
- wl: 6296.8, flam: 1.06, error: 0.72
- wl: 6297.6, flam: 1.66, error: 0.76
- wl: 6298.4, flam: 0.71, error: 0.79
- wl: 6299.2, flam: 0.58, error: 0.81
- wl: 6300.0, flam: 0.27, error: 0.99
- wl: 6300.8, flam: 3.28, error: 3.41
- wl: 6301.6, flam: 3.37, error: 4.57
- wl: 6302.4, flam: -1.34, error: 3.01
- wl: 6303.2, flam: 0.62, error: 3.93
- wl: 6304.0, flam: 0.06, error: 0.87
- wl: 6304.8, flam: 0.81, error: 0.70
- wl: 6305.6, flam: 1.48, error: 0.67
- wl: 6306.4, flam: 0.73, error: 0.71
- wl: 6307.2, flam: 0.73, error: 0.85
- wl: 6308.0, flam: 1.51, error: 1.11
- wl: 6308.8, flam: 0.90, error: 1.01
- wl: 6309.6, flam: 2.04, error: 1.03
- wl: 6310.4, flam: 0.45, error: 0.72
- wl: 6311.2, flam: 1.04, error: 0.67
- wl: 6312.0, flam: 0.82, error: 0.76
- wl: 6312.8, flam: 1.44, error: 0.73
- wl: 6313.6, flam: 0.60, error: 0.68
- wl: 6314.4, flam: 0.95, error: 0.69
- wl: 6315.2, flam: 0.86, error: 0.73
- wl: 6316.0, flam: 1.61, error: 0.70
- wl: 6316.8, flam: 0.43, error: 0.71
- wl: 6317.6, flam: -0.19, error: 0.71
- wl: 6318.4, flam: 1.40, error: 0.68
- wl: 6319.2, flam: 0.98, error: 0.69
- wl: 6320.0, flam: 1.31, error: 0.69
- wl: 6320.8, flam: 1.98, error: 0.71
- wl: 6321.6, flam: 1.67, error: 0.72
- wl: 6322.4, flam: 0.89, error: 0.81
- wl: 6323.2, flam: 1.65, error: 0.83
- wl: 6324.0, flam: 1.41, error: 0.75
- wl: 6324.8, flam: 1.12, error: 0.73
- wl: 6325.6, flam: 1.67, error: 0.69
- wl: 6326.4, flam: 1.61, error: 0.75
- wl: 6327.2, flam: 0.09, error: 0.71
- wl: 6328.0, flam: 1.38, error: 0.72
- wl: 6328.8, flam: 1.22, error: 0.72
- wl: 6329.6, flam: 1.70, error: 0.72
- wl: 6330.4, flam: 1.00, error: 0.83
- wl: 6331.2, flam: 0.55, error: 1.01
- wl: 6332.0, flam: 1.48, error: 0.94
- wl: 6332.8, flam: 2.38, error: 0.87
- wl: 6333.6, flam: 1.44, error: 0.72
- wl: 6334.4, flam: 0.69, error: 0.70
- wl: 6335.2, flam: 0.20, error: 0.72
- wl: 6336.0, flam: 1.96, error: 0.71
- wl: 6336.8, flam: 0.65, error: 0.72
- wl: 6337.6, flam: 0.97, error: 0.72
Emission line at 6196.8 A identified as [O III] 5007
